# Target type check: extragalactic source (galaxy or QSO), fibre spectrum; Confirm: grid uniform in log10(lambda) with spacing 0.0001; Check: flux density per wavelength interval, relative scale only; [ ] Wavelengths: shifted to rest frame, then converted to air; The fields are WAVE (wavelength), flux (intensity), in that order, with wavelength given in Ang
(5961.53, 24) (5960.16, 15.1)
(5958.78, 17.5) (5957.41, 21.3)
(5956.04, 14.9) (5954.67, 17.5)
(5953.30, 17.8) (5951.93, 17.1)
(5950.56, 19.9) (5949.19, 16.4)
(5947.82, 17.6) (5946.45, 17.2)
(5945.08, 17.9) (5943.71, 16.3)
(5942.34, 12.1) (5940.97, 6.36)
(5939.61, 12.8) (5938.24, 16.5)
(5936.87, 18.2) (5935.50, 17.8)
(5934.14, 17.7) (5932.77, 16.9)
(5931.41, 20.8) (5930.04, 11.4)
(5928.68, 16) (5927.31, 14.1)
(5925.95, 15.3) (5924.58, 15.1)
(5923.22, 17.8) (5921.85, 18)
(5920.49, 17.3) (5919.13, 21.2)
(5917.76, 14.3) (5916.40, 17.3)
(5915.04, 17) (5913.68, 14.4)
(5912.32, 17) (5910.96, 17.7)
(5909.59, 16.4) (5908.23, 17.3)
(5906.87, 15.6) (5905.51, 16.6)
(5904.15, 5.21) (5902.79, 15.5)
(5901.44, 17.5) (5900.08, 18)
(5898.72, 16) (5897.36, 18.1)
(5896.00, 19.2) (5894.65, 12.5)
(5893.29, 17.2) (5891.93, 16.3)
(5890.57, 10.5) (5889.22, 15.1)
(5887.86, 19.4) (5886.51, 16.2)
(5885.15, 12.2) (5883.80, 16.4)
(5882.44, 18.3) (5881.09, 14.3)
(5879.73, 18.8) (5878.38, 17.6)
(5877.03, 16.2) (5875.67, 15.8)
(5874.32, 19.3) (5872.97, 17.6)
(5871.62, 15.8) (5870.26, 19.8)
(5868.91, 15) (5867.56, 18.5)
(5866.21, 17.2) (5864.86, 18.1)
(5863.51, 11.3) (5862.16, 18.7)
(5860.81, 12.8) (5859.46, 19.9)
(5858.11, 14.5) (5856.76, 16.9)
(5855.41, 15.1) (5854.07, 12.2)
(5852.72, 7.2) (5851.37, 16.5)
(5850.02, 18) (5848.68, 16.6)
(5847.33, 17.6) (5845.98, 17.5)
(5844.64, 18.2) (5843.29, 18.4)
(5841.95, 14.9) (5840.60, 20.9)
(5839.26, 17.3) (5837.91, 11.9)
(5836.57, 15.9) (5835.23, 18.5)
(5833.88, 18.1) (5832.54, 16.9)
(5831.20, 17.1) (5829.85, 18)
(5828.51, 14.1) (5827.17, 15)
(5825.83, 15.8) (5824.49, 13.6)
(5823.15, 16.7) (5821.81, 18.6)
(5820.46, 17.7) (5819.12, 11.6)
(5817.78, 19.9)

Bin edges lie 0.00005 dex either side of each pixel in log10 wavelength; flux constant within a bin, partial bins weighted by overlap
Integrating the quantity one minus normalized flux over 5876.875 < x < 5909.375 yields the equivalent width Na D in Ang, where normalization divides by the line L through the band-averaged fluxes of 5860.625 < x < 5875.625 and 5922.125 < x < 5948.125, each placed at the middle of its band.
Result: 1.1 Ang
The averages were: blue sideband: 16.8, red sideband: 15.7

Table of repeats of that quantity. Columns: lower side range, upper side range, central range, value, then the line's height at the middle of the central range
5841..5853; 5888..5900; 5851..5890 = 0.3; 16.2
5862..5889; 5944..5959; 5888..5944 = 4.8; 17.3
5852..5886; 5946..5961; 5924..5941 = 1.5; 17.2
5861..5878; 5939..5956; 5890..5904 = 0.6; 16.4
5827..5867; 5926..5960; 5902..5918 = 0.8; 16.3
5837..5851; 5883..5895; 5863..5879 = -1.0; 15.9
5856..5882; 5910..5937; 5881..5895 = 1.1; 16.7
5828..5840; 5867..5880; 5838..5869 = 1.4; 16.9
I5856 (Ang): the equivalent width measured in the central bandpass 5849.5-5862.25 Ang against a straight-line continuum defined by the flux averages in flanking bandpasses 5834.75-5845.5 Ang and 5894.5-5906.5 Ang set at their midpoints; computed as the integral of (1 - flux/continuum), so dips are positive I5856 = 1.2 Ang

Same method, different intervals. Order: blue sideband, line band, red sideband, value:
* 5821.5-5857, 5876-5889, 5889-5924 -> -0.3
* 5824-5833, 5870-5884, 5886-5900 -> -1.0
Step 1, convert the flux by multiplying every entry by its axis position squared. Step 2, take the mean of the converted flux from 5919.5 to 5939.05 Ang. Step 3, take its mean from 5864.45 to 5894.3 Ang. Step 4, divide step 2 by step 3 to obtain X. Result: 1.03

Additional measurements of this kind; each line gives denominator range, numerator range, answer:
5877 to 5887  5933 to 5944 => 0.92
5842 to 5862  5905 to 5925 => 1.09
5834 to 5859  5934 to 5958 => 1.05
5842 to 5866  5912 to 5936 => 1.07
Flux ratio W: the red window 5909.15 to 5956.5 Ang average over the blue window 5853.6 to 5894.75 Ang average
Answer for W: 1.0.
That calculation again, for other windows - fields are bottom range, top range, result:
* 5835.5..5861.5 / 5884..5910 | 0.97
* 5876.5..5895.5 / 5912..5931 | 1.02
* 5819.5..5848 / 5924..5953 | 0.95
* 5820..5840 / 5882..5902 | 0.99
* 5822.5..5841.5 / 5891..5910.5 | 0.96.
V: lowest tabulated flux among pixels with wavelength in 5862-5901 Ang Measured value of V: 10.5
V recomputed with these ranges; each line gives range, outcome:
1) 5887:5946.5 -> 5.21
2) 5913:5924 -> 14.3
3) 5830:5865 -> 7.2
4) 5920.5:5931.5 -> 11.4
